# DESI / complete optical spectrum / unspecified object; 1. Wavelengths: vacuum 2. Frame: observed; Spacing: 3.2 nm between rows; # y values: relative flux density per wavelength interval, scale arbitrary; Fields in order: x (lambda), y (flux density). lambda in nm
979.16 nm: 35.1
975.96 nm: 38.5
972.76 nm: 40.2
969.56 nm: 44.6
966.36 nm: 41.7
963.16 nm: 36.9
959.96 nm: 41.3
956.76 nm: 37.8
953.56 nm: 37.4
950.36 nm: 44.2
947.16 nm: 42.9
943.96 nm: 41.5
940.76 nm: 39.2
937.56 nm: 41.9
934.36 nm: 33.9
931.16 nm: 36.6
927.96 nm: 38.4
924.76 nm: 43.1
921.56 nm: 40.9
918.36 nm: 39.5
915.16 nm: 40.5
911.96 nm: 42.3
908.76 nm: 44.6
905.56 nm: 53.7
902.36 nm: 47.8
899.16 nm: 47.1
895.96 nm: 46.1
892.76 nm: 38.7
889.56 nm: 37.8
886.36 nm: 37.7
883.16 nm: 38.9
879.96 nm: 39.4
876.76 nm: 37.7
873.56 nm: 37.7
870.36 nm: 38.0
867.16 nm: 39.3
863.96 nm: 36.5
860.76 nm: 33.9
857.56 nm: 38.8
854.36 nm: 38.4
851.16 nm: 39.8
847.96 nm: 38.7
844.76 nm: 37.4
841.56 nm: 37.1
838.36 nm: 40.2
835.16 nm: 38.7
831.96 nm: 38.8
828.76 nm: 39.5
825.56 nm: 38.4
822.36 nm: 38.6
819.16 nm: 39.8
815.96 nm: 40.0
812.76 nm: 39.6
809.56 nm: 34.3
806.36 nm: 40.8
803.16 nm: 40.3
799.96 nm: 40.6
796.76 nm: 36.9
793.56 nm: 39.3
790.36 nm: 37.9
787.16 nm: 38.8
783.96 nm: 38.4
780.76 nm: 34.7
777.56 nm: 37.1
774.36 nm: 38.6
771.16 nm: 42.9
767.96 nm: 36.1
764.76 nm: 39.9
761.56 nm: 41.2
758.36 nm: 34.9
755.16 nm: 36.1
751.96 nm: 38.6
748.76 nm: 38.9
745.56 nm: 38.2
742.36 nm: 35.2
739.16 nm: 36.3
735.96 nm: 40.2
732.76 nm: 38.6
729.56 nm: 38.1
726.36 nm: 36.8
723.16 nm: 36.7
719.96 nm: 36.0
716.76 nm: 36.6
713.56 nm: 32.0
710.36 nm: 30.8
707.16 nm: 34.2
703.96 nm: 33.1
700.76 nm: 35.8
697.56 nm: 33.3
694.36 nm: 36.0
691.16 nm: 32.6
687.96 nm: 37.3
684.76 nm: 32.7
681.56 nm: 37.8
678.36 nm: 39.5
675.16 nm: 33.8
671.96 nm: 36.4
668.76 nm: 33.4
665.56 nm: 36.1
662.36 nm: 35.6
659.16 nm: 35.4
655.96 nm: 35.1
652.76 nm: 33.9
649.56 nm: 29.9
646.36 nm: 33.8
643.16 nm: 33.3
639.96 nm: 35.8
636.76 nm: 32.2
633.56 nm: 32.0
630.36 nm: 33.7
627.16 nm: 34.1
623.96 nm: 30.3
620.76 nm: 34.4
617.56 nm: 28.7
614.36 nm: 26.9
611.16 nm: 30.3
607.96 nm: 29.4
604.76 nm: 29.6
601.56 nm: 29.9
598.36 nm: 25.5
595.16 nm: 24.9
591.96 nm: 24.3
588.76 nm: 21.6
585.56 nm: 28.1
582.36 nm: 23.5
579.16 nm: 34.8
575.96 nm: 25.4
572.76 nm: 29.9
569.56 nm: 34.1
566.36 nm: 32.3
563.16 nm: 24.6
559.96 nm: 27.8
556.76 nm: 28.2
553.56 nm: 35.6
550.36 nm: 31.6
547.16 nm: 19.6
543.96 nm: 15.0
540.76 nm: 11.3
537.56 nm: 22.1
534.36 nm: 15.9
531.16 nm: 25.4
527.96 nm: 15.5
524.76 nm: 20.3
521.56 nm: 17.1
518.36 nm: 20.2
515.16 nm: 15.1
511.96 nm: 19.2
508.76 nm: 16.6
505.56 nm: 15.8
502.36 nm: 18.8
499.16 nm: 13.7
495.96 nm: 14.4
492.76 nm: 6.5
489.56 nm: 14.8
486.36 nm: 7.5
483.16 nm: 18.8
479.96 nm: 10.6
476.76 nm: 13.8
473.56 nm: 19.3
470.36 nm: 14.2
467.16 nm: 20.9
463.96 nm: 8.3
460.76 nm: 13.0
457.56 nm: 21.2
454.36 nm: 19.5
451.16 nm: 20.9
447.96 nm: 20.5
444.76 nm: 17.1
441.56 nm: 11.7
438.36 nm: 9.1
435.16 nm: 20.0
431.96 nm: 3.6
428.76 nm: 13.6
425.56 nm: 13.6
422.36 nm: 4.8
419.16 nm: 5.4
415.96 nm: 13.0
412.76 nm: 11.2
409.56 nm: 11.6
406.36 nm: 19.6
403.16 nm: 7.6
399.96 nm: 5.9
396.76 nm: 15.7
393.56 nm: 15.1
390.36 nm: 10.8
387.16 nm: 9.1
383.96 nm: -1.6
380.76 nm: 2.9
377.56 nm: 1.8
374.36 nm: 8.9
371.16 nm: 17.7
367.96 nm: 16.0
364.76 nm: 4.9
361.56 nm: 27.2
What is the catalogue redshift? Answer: 0.37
